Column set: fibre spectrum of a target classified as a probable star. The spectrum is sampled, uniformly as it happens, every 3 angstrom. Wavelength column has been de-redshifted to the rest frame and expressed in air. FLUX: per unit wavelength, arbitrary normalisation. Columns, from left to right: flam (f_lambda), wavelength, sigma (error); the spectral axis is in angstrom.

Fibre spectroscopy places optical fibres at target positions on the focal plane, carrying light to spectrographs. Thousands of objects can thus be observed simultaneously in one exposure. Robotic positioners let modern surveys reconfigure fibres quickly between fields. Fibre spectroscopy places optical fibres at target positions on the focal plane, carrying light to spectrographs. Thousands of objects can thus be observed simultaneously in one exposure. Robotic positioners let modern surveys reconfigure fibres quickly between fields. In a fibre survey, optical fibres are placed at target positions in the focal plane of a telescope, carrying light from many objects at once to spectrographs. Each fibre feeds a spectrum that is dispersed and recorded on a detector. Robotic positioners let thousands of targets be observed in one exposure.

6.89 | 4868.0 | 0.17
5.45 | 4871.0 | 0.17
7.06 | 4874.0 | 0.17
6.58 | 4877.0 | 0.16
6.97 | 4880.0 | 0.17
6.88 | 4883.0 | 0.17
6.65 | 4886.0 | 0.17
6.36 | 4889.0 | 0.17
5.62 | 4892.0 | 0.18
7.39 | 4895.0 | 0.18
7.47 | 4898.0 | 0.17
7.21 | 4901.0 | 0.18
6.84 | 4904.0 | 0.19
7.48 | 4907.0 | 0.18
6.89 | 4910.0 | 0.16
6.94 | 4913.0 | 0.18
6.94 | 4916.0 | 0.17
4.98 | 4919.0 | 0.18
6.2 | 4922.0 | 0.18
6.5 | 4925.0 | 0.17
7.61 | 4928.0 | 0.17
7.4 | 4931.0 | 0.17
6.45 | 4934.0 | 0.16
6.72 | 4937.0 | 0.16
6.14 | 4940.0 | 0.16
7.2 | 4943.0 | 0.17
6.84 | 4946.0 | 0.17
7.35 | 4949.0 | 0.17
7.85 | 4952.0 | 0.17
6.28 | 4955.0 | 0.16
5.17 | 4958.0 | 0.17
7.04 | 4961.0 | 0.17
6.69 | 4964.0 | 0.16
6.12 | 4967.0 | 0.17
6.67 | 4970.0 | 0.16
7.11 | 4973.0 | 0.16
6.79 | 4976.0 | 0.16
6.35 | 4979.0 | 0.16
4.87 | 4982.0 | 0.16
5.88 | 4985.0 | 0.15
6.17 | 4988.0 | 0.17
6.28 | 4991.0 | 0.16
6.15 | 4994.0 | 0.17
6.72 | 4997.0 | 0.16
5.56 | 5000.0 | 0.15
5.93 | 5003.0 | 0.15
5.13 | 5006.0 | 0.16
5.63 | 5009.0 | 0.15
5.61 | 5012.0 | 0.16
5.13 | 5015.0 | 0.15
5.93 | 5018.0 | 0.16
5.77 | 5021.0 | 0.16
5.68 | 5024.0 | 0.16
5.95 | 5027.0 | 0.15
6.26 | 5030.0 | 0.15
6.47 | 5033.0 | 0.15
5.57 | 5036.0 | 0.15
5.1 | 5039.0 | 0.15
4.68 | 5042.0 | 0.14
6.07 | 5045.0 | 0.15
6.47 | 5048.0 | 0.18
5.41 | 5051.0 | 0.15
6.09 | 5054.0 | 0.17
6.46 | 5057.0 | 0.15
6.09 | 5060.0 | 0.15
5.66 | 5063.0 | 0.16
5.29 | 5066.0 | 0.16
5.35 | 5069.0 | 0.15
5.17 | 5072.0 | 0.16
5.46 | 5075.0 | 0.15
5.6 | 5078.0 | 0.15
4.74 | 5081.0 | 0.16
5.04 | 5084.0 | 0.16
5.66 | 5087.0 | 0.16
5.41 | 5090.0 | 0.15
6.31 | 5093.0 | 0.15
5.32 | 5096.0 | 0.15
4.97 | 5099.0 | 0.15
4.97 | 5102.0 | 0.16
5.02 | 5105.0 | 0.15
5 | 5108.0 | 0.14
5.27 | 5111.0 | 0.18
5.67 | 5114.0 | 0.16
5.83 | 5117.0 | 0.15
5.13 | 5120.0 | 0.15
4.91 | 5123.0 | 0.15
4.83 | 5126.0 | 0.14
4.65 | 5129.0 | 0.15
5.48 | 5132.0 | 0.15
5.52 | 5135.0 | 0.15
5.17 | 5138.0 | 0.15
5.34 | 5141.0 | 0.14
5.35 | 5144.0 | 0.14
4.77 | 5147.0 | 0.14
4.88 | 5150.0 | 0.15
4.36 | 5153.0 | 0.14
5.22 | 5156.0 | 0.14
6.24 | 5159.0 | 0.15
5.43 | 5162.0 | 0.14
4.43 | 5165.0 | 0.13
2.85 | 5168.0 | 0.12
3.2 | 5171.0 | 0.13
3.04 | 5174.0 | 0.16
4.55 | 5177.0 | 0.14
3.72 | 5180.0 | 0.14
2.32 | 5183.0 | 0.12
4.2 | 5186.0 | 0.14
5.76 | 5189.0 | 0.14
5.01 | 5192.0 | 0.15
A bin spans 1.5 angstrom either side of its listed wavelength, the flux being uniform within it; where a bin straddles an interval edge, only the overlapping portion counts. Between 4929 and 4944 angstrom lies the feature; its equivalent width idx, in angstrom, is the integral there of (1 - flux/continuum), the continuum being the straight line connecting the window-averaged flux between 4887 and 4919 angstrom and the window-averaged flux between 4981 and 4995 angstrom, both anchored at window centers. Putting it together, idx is -0.8 angstrom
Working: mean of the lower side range 6.82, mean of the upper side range 5.9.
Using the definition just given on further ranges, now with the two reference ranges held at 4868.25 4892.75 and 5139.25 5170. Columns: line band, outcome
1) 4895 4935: -3.7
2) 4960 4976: -2.0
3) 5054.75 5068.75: -1.1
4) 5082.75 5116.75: -1.1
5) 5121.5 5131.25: 0.3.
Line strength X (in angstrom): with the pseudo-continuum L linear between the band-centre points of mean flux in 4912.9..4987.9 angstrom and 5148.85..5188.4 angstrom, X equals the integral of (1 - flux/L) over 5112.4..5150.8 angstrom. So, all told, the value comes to -4.9 angstrom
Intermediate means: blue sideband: 6.55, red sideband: 4.22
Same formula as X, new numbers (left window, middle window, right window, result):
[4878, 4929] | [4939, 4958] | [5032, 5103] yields -1.19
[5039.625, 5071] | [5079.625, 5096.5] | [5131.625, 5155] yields 0.20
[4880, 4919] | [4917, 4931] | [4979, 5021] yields 0.22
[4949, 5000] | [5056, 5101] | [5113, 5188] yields -0.86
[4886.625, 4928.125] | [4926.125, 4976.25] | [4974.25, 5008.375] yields -3.60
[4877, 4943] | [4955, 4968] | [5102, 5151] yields 0.23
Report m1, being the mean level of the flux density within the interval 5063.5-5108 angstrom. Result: 5.31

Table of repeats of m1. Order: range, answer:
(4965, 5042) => 5.93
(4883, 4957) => 6.8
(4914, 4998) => 6.52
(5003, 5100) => 5.62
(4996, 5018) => 5.67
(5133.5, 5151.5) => 5.17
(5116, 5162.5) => 5.18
